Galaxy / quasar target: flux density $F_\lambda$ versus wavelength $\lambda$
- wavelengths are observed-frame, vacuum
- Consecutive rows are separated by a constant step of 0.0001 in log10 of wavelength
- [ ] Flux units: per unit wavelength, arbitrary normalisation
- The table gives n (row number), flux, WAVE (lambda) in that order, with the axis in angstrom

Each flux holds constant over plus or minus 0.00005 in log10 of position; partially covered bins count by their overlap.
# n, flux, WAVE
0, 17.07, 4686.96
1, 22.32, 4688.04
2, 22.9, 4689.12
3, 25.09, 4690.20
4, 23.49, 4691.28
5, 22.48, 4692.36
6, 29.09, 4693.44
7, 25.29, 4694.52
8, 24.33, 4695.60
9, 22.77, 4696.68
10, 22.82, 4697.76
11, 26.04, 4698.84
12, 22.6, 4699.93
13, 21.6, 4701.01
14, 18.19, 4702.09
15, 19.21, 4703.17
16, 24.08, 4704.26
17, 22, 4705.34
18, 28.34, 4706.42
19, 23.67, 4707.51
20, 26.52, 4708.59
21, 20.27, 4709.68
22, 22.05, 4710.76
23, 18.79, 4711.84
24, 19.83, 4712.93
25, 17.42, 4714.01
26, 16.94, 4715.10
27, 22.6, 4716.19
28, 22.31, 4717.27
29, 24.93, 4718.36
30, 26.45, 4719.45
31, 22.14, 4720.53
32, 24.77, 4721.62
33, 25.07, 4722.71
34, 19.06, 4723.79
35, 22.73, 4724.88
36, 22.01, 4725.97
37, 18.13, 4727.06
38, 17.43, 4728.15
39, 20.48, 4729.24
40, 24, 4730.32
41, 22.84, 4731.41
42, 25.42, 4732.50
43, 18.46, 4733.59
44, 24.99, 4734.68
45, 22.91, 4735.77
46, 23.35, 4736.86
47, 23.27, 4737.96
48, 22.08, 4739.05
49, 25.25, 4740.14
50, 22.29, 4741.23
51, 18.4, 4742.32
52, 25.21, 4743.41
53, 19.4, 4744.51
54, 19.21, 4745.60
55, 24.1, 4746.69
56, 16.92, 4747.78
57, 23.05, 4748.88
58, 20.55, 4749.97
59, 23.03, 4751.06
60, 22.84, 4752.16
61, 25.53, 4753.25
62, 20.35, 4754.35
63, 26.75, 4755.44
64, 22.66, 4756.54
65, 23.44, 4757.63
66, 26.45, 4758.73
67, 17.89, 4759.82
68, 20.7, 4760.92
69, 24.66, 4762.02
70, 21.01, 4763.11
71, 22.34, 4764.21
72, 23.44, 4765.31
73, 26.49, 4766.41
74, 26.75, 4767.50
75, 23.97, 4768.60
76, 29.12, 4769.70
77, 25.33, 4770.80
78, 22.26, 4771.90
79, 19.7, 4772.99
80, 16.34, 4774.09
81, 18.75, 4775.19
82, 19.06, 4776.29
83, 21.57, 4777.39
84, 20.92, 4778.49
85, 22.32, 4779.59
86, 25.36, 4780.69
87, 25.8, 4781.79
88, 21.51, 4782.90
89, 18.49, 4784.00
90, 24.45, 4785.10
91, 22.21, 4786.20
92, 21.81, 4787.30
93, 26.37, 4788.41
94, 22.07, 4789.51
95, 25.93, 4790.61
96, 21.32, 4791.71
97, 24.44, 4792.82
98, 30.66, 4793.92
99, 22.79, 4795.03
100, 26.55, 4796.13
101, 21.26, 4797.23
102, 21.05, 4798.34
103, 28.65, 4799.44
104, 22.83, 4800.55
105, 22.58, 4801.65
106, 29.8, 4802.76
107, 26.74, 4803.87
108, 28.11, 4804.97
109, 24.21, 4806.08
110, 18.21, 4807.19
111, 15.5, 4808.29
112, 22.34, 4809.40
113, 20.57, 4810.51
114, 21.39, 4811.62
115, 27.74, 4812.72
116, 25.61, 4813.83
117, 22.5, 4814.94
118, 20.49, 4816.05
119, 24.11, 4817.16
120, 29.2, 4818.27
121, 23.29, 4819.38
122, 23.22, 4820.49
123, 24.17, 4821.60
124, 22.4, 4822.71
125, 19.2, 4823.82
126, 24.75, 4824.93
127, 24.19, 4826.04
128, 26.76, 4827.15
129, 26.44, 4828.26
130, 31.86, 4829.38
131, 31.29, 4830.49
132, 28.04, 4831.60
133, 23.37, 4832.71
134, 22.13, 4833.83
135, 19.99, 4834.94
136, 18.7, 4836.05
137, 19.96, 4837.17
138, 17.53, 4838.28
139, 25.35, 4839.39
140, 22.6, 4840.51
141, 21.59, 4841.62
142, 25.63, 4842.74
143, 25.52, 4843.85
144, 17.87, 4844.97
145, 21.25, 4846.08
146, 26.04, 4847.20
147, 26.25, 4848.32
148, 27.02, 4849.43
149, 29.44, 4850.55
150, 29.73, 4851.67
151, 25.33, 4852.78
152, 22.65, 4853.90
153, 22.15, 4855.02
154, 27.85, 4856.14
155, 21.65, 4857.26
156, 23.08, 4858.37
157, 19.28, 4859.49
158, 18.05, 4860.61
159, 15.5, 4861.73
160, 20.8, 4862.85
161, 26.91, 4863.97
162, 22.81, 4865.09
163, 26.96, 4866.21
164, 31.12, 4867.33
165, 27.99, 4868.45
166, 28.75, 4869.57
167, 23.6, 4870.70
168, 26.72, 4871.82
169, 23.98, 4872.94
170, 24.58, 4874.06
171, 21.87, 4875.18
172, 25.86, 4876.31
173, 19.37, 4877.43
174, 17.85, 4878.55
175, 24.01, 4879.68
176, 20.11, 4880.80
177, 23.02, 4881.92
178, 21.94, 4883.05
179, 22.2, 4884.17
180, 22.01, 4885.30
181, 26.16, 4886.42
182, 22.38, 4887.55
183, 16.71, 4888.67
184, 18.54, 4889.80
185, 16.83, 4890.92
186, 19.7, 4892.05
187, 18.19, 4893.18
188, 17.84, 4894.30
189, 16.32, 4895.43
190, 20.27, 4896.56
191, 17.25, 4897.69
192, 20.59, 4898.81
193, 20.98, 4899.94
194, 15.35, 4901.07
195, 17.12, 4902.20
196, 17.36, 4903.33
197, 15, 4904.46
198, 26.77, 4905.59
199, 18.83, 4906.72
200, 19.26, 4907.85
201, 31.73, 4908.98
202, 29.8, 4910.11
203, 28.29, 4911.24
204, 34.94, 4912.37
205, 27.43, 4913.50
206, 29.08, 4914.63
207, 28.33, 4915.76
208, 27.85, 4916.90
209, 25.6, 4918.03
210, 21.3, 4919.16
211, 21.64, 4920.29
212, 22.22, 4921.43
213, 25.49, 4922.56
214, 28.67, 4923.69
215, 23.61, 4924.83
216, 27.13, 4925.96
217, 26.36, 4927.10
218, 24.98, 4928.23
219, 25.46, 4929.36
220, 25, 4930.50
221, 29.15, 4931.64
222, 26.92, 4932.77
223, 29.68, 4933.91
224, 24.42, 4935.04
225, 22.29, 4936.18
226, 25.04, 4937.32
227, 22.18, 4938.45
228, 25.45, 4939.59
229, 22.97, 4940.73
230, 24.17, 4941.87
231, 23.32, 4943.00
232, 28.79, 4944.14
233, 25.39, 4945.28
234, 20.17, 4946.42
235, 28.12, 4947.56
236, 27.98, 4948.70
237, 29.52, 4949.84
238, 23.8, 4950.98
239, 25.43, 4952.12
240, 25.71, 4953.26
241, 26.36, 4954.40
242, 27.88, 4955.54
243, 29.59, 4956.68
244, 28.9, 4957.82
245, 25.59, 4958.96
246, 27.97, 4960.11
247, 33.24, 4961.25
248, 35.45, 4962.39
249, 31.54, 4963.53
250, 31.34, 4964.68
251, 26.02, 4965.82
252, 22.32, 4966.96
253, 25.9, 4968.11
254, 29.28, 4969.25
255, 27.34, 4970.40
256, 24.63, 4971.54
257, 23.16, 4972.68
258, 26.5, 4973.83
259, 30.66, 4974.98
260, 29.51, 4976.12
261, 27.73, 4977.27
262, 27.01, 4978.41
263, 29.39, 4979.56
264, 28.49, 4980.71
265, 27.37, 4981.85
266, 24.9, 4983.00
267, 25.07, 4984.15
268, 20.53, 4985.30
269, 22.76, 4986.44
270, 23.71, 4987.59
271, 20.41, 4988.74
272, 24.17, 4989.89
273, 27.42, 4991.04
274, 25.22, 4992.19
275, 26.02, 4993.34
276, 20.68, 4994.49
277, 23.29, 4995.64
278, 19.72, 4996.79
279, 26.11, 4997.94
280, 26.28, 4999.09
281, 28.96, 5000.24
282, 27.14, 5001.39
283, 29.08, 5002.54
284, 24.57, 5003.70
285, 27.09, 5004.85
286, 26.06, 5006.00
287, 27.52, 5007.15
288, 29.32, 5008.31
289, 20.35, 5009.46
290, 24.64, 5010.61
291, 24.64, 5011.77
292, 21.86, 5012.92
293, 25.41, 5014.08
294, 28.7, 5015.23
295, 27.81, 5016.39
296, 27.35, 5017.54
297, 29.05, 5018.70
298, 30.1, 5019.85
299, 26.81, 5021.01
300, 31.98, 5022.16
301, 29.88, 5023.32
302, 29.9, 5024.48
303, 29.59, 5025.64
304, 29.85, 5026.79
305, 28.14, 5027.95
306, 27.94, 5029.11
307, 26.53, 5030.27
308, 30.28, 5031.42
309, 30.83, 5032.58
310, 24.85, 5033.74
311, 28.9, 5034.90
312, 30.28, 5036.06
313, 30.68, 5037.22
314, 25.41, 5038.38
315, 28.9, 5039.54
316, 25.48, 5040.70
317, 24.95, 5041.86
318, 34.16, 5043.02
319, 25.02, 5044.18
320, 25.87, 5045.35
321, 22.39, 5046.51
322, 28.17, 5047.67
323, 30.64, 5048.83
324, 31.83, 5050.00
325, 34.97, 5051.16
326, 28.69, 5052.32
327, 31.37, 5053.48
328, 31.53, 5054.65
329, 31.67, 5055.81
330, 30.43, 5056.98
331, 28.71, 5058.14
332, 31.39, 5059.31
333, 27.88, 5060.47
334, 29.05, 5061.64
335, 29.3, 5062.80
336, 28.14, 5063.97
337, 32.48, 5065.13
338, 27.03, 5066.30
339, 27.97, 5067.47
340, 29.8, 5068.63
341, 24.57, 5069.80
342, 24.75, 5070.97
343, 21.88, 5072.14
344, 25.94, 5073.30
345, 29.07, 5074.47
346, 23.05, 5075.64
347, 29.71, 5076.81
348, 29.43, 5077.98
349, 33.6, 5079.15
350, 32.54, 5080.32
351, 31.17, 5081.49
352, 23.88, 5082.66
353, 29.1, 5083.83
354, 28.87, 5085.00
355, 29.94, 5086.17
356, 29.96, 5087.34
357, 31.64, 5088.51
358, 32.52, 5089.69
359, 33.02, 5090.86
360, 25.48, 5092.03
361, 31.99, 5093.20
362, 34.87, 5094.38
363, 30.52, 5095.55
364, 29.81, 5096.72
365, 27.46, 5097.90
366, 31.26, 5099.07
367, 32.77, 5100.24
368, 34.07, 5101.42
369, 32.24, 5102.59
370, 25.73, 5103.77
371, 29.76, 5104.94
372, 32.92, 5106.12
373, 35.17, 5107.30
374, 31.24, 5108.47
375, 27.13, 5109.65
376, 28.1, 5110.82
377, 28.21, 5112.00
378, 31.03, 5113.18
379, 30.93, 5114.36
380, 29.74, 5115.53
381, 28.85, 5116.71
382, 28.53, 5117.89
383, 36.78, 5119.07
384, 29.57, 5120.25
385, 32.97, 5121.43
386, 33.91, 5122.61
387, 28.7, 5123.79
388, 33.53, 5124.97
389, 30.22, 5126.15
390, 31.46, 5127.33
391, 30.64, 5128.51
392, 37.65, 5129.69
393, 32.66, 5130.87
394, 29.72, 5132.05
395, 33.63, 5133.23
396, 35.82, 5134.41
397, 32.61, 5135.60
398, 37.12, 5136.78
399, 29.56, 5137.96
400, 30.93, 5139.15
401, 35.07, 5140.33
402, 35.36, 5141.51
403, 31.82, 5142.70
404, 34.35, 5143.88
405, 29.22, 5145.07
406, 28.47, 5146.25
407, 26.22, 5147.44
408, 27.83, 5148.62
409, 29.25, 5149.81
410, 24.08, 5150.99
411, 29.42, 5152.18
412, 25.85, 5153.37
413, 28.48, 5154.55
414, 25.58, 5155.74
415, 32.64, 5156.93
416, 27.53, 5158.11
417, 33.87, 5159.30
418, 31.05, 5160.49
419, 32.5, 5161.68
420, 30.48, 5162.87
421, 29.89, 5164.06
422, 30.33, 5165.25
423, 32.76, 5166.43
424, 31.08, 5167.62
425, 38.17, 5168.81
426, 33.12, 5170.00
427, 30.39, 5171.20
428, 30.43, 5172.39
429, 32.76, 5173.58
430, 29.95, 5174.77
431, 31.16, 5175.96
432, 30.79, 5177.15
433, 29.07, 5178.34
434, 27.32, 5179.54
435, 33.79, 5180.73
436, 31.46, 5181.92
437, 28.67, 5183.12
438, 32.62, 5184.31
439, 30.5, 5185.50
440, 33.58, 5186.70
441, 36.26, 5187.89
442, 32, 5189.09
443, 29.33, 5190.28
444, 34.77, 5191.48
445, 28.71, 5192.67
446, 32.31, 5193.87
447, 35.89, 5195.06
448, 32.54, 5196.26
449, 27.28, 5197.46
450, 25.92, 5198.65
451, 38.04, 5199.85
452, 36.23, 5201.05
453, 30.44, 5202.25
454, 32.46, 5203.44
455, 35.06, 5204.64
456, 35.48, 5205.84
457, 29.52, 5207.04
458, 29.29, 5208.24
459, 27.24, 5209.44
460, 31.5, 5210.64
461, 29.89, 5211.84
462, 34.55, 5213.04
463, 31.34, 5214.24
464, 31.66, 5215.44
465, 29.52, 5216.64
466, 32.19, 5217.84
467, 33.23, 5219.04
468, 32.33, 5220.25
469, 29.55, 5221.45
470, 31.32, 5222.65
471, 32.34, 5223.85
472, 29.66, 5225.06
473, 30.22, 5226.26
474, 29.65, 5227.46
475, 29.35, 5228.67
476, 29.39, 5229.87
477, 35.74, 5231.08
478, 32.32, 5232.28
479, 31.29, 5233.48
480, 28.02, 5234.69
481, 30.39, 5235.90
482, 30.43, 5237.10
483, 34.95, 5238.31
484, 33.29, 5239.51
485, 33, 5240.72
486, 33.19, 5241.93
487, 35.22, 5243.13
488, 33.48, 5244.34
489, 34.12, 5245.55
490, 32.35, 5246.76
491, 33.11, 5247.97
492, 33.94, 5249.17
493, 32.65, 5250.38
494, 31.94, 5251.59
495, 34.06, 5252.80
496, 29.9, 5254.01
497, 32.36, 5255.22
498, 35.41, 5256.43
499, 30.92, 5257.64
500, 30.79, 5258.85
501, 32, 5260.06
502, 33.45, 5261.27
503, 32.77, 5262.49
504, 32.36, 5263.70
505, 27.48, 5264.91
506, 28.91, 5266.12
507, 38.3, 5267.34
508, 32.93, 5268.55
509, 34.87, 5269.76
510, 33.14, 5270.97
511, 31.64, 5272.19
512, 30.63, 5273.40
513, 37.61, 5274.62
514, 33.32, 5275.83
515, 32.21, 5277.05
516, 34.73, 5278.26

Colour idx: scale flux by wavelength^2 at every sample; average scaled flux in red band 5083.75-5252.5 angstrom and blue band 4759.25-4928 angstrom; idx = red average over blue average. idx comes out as 1.53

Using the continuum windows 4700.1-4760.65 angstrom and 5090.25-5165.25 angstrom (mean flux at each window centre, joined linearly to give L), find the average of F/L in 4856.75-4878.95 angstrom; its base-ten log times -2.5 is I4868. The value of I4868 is 0.08 mag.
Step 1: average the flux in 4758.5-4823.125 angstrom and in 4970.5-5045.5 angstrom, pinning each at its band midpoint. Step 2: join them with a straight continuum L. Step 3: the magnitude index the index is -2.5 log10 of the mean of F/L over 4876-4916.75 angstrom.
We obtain 0.14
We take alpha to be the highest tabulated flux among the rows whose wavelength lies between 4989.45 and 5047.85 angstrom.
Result 34.16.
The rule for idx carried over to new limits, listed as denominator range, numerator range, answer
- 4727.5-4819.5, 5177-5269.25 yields 1.66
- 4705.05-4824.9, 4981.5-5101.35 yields 1.37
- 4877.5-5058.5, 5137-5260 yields 1.33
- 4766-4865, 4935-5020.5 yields 1.19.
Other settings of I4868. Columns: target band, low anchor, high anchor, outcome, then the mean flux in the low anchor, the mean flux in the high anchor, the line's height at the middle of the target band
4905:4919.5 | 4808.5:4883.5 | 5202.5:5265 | -0.07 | 23.7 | 31.9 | 25.1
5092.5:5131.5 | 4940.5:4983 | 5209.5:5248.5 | -0.05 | 27.3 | 31.8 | 29.8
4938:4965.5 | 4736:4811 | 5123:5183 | -0.01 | 22.9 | 31.1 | 26.8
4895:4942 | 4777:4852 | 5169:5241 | 0.08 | 23.9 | 31.6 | 25.9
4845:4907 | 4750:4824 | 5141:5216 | 0.13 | 23.3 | 31.1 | 25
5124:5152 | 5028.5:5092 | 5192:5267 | -0.05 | 28.8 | 31.9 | 30.2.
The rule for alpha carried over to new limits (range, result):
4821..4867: 31.86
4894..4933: 34.94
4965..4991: 30.66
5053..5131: 37.65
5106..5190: 38.17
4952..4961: 29.59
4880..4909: 31.73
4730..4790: 29.12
